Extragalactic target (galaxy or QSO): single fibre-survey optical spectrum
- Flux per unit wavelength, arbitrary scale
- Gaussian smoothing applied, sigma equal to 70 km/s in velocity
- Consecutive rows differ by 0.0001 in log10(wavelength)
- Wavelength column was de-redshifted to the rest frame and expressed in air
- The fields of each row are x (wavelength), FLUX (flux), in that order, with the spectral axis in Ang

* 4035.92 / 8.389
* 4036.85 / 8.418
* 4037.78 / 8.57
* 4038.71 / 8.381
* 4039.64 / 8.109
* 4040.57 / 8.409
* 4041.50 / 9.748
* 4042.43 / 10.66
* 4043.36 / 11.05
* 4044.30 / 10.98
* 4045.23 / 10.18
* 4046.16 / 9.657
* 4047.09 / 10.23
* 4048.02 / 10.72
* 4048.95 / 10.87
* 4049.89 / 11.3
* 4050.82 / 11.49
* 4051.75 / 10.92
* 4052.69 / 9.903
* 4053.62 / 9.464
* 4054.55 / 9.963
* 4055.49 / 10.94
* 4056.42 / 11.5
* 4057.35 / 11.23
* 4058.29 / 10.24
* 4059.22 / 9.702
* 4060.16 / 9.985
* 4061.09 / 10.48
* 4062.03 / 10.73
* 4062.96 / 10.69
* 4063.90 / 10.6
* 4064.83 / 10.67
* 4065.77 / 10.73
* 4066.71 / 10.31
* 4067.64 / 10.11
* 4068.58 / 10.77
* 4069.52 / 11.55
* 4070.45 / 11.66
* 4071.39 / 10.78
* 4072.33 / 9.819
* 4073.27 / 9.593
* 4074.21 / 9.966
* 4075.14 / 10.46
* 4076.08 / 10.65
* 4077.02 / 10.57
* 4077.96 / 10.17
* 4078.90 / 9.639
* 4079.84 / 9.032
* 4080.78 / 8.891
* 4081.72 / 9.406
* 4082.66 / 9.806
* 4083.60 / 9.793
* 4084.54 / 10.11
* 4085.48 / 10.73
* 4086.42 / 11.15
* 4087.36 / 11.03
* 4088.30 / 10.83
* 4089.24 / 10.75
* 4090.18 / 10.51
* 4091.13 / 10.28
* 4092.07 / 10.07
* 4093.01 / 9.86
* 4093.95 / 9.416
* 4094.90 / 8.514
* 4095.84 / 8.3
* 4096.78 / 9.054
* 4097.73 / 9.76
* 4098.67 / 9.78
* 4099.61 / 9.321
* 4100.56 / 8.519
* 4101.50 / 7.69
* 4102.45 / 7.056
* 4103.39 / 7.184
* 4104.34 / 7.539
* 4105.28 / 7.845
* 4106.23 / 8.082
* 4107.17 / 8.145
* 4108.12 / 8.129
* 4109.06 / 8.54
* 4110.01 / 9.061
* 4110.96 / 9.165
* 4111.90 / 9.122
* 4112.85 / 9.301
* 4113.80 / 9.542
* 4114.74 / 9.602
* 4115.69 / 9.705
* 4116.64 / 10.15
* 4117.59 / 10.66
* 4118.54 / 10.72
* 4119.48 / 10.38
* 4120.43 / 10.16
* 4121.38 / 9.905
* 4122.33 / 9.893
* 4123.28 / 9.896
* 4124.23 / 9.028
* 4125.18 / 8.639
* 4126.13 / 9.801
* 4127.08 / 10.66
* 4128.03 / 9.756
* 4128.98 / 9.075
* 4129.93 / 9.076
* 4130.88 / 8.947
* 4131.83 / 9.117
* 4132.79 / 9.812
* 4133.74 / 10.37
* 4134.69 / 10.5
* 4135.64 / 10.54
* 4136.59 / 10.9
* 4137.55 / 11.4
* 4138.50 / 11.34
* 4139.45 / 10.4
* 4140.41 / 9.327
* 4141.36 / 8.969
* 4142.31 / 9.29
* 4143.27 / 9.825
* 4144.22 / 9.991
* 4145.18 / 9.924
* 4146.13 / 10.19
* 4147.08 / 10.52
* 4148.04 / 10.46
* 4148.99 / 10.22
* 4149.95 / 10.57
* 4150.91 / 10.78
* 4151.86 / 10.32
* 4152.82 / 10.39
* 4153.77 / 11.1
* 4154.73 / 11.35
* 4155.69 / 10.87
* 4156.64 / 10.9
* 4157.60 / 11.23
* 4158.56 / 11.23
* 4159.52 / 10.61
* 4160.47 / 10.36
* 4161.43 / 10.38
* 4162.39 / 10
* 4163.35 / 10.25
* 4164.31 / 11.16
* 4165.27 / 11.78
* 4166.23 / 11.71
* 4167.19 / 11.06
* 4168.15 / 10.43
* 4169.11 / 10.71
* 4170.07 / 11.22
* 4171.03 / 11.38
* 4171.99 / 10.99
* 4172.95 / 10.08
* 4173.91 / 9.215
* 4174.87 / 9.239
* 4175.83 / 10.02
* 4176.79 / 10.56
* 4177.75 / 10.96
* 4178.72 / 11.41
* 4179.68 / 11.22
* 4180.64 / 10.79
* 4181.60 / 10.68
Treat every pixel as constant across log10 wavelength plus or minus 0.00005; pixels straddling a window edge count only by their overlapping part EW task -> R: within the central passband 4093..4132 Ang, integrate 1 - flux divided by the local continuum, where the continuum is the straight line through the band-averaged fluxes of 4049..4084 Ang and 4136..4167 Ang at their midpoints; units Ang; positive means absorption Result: 5.0 Ang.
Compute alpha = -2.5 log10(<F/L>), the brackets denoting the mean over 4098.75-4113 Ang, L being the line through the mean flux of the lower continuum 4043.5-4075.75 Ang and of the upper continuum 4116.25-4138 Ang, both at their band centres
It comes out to 0.21 mag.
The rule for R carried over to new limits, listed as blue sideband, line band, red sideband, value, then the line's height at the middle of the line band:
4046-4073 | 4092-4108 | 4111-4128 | 2.42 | 10.1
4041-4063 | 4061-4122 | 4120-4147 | 2.96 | 10.2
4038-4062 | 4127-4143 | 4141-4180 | 0.82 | 10.5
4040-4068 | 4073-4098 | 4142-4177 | 1.27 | 10.5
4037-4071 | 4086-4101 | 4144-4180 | 0.90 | 10.4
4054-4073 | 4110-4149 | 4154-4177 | 2.83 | 10.7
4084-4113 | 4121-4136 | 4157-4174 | 0.35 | 9.91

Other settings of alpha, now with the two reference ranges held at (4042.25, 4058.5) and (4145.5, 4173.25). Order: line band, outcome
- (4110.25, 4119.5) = 0.10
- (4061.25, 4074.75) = 0.01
